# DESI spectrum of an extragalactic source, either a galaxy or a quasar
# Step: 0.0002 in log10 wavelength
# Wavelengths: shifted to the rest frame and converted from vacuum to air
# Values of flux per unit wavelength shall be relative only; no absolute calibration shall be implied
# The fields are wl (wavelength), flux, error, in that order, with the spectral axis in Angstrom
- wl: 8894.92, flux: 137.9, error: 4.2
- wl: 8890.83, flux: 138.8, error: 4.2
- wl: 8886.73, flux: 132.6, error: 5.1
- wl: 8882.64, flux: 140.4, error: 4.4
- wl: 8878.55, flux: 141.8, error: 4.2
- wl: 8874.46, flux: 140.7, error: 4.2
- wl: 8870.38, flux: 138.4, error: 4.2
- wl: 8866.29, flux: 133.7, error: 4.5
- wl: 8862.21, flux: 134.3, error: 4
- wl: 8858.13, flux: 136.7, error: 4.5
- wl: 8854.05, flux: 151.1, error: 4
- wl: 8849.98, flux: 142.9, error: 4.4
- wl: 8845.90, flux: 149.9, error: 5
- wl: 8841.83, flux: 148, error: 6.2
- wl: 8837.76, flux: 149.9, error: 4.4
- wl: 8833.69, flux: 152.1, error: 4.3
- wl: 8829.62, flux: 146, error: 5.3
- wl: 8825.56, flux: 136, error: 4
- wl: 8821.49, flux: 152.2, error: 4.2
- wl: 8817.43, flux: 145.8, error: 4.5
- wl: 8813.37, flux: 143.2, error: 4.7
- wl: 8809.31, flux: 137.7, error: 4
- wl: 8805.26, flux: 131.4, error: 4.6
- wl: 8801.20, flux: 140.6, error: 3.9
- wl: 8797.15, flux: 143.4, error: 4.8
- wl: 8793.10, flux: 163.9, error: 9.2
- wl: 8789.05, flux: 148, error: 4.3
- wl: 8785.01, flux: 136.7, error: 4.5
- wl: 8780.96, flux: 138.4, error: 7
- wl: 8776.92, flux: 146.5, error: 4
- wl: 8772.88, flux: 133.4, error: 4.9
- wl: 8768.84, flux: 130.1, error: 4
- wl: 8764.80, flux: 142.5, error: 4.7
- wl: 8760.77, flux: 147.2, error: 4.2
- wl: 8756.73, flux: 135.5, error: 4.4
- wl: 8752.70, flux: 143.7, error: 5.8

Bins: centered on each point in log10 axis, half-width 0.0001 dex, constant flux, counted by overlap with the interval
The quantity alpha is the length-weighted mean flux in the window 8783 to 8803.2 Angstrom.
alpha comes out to 147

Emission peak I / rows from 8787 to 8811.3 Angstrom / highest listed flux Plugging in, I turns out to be 163.9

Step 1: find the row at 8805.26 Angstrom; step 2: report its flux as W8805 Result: 131.4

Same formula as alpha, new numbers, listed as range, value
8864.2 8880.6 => 139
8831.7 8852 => 149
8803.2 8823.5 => 142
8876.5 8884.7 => 141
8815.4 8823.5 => 149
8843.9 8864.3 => 143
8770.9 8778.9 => 140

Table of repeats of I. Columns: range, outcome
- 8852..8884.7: 151.1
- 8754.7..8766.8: 147.2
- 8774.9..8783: 146.5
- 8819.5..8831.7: 152.2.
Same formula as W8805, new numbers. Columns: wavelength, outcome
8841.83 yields 148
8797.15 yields 143.4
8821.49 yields 152.2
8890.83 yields 138.8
